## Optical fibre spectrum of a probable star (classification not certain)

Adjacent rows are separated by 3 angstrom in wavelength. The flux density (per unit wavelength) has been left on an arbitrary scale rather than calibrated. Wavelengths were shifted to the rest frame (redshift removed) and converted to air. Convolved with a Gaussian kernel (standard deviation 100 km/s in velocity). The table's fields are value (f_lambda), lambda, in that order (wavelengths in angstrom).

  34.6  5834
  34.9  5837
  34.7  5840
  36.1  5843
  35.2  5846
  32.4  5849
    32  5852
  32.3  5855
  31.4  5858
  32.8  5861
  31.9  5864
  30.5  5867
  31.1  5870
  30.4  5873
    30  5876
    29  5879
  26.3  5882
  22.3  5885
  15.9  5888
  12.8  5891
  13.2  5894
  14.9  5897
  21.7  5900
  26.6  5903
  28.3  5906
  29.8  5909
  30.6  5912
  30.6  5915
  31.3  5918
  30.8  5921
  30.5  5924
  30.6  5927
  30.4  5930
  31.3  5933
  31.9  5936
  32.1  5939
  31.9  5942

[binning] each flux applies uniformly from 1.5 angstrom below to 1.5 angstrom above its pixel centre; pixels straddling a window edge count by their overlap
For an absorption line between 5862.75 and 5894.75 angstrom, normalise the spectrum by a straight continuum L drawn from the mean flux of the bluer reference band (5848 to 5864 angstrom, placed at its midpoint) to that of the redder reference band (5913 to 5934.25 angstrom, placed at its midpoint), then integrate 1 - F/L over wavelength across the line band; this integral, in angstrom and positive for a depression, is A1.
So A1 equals 6.7 angstrom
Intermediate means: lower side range 32.1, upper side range 30.8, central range 25.1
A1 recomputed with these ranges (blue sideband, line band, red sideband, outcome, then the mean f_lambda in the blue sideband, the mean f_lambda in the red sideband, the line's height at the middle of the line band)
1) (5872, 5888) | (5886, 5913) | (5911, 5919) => 7.2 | 26.4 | 30.8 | 28.9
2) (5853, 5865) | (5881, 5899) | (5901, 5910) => 7.3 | 32.1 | 27.8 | 29.2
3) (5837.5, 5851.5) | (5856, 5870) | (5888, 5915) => -0.5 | 34.4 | 22.4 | 30.5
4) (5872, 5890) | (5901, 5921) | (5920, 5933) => -0.4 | 25.2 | 30.6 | 28.8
